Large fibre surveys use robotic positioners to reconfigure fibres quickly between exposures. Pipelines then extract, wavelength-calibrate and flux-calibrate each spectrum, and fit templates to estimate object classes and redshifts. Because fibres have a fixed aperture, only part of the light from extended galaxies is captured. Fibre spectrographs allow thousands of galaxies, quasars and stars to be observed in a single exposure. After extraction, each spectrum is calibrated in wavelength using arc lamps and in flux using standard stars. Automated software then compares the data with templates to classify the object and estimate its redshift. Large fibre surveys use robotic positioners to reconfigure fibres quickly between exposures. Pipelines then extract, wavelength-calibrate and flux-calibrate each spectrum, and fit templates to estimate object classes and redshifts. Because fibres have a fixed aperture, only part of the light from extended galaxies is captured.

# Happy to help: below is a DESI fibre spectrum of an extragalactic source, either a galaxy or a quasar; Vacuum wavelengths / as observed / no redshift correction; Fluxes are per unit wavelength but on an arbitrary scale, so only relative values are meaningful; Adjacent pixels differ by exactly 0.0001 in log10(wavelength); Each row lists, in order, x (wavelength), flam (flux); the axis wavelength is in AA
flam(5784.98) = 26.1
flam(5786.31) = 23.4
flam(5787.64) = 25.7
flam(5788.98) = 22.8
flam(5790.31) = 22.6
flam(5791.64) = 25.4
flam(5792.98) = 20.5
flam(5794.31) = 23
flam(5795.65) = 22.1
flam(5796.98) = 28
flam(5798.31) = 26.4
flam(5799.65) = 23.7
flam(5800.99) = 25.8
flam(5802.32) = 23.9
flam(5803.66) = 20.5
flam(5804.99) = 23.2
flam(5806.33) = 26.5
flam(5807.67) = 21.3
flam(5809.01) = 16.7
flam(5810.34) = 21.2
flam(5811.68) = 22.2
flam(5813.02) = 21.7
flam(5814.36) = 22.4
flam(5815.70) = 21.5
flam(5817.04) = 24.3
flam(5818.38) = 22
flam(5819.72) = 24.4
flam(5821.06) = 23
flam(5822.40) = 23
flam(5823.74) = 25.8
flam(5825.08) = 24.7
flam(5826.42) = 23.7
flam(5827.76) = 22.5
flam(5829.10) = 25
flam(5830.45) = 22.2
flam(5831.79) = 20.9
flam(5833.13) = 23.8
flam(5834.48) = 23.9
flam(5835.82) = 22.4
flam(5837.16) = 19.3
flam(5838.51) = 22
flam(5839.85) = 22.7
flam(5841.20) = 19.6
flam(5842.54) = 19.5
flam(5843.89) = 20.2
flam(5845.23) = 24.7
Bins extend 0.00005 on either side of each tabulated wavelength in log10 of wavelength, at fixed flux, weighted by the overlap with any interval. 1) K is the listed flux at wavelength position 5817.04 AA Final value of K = 24.3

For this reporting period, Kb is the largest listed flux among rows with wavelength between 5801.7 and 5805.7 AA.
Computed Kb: 23.9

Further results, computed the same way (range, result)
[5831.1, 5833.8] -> 23.8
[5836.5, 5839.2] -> 22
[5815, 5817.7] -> 24.3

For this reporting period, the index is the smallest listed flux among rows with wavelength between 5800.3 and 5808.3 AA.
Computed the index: 20.5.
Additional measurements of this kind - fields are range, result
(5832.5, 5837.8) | 19.3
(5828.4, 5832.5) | 20.9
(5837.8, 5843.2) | 19.5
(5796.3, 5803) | 23.7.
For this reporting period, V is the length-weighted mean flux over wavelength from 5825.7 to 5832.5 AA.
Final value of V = 22.9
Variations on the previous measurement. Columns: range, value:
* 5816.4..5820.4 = 23.6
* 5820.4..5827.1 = 24.1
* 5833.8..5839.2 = 21.9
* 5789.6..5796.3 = 22.7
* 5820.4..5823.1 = 23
